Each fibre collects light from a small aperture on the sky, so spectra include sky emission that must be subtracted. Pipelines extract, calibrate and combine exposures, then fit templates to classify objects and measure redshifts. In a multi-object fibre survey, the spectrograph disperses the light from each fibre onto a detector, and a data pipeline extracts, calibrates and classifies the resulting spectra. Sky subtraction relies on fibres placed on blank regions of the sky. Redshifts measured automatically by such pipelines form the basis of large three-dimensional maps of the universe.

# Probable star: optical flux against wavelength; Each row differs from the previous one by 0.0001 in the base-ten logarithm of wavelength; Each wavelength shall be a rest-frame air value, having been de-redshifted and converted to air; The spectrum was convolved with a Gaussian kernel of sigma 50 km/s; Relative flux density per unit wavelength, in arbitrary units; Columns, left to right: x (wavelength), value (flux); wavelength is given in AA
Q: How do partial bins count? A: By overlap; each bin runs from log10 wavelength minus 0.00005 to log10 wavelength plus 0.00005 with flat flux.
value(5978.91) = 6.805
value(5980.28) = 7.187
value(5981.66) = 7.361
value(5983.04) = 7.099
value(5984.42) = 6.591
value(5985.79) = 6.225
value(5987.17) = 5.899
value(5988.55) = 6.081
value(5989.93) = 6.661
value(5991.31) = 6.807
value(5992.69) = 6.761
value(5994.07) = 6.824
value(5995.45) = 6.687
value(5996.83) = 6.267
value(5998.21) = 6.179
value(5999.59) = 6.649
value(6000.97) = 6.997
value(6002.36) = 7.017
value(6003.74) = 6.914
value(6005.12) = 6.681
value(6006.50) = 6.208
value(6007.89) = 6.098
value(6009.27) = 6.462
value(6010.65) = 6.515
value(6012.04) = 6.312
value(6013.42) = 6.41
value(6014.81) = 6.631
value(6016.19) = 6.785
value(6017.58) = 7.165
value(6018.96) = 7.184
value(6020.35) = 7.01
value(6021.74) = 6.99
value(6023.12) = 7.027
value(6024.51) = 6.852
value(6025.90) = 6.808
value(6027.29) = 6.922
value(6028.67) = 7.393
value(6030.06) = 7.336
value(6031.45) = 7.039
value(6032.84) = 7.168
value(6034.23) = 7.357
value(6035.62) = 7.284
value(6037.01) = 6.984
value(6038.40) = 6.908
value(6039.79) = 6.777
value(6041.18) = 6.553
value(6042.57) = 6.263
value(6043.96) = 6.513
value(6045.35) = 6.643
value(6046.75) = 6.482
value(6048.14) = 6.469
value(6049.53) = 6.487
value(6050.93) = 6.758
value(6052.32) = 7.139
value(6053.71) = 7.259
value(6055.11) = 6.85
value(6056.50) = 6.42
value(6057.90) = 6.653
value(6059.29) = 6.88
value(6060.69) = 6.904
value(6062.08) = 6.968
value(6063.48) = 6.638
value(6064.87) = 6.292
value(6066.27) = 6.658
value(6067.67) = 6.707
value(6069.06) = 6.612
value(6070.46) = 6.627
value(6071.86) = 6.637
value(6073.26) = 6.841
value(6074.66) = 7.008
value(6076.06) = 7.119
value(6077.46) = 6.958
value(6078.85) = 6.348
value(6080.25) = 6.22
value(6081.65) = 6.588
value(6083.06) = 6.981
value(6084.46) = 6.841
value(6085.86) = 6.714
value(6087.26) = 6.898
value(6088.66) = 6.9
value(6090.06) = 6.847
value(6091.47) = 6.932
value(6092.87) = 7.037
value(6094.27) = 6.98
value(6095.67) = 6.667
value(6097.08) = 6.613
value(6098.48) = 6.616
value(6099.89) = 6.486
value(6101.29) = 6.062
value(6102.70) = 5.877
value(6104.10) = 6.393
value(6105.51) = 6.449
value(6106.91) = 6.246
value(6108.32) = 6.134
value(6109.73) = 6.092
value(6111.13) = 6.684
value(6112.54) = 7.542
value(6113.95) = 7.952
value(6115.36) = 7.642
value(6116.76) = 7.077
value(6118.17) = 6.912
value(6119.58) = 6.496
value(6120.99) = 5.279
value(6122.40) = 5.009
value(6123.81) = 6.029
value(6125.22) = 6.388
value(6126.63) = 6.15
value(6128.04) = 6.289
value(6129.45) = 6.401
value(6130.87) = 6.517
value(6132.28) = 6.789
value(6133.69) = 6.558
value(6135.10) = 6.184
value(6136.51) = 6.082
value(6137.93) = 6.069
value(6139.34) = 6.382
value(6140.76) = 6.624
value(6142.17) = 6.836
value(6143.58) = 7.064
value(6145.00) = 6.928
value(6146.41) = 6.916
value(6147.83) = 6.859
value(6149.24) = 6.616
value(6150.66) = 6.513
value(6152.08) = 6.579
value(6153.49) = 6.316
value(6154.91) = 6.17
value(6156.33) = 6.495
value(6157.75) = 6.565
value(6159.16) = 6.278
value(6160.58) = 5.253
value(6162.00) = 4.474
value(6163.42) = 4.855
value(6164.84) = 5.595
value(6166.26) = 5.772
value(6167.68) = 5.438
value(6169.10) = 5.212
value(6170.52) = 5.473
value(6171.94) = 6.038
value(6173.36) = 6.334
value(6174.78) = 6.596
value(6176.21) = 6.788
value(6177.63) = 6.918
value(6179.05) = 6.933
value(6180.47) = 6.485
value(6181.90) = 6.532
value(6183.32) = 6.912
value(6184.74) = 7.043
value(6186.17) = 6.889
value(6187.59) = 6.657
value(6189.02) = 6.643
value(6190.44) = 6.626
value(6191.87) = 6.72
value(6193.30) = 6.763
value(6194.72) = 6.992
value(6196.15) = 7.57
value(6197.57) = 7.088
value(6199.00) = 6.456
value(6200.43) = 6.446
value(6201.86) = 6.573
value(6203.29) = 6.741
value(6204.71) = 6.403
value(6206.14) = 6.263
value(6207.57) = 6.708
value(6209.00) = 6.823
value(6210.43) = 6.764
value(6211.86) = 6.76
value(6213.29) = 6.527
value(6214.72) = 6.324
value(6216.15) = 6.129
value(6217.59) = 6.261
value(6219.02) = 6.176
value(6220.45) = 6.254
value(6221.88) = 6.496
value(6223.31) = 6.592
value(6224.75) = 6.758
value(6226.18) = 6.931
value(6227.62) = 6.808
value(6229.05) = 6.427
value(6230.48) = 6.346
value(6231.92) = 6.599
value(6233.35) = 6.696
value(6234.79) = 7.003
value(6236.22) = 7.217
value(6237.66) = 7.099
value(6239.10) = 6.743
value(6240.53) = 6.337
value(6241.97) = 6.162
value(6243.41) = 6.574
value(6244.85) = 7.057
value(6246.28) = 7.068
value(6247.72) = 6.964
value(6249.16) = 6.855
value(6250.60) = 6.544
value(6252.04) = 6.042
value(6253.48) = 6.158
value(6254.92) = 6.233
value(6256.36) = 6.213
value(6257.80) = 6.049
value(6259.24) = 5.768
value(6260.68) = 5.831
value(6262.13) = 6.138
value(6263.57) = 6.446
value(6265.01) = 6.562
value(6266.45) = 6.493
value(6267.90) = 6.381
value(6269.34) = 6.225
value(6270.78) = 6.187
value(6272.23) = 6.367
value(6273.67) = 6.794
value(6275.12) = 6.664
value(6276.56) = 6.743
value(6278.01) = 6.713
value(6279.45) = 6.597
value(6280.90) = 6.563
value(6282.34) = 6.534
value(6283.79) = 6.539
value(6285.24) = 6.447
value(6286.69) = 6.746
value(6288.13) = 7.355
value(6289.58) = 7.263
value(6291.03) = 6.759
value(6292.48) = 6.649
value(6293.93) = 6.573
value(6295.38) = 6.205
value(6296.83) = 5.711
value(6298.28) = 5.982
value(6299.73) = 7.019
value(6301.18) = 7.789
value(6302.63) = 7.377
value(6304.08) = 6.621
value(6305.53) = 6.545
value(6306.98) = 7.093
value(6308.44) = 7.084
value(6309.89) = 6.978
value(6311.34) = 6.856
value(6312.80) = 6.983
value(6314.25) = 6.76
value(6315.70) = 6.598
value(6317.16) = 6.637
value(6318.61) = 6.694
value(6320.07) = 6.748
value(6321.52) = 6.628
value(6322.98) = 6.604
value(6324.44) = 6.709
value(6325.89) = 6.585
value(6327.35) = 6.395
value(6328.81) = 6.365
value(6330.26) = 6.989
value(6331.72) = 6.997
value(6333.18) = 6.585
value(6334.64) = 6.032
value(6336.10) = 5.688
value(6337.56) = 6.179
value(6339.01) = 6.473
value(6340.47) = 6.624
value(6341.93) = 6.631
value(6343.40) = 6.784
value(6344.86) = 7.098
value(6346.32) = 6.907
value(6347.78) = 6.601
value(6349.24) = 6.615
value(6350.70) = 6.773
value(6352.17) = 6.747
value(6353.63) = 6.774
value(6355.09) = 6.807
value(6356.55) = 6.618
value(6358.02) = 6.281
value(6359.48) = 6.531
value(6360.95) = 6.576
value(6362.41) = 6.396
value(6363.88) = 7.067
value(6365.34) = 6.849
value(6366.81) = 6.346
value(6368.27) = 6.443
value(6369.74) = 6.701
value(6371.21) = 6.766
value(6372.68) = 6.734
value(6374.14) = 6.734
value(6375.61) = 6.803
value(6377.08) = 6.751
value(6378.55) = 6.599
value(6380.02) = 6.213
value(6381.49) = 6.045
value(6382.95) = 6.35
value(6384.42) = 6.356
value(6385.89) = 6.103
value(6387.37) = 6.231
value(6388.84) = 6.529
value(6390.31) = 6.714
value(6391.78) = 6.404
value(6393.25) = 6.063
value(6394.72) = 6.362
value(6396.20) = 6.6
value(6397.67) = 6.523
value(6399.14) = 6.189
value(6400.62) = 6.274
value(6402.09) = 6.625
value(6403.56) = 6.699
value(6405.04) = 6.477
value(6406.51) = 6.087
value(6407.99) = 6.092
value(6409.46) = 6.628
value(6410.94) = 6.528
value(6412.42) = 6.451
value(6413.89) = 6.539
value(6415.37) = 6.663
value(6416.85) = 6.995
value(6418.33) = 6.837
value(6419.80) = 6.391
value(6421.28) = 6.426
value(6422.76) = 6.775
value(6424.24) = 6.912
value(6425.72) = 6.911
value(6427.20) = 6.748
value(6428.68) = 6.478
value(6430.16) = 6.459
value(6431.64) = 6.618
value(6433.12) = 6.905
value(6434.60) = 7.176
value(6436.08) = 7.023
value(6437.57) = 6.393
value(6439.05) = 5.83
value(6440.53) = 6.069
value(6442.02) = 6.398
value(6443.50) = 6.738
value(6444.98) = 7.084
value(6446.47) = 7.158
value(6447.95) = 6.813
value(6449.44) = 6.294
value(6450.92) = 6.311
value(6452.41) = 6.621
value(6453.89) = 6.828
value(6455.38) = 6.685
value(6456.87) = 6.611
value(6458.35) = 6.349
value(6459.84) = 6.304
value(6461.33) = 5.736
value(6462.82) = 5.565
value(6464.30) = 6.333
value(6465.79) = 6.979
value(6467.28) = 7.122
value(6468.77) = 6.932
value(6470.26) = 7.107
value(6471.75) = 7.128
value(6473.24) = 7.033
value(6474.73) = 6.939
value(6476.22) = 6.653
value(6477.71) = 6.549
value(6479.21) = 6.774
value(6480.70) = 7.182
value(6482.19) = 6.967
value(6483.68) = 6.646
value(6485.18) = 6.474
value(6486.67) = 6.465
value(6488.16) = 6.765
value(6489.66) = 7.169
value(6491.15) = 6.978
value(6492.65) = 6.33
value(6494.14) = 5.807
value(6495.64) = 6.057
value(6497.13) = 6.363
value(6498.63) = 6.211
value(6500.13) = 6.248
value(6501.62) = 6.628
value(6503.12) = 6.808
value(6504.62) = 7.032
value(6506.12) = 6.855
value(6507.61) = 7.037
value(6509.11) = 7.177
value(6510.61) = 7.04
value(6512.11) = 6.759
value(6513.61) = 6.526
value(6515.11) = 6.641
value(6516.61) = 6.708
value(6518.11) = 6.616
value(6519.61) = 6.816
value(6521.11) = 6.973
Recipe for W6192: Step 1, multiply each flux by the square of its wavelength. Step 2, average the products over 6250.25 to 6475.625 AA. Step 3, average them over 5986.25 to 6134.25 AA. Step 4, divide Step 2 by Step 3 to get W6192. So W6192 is 1.09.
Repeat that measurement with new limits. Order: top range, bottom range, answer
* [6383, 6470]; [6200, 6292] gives 1.06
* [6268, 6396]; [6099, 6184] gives 1.11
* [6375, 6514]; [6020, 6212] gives 1.11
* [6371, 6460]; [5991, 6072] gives 1.10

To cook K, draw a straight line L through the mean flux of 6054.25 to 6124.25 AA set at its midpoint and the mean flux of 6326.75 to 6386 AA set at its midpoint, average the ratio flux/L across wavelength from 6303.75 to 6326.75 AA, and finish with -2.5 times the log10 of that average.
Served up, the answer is -0.03 mag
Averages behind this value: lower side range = 6.65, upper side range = 6.57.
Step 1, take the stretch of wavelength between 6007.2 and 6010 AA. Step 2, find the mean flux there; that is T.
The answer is 6.3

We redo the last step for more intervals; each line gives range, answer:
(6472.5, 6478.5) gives 6.79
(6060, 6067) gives 6.69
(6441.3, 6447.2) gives 6.85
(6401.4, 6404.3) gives 6.67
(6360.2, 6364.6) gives 6.67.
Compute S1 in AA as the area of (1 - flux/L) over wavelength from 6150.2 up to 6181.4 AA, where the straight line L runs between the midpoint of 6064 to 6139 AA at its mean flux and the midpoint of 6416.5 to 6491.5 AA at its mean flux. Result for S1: 2.6 AA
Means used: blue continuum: 6.57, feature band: 6.05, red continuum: 6.68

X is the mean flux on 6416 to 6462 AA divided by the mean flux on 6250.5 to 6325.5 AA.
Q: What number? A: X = 1.00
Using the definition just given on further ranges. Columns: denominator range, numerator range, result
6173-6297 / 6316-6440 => 1.00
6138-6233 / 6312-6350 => 1.02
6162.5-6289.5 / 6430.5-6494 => 1.02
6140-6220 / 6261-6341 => 1.03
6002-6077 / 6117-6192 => 0.93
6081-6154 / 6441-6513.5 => 1.01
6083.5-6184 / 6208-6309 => 1.03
